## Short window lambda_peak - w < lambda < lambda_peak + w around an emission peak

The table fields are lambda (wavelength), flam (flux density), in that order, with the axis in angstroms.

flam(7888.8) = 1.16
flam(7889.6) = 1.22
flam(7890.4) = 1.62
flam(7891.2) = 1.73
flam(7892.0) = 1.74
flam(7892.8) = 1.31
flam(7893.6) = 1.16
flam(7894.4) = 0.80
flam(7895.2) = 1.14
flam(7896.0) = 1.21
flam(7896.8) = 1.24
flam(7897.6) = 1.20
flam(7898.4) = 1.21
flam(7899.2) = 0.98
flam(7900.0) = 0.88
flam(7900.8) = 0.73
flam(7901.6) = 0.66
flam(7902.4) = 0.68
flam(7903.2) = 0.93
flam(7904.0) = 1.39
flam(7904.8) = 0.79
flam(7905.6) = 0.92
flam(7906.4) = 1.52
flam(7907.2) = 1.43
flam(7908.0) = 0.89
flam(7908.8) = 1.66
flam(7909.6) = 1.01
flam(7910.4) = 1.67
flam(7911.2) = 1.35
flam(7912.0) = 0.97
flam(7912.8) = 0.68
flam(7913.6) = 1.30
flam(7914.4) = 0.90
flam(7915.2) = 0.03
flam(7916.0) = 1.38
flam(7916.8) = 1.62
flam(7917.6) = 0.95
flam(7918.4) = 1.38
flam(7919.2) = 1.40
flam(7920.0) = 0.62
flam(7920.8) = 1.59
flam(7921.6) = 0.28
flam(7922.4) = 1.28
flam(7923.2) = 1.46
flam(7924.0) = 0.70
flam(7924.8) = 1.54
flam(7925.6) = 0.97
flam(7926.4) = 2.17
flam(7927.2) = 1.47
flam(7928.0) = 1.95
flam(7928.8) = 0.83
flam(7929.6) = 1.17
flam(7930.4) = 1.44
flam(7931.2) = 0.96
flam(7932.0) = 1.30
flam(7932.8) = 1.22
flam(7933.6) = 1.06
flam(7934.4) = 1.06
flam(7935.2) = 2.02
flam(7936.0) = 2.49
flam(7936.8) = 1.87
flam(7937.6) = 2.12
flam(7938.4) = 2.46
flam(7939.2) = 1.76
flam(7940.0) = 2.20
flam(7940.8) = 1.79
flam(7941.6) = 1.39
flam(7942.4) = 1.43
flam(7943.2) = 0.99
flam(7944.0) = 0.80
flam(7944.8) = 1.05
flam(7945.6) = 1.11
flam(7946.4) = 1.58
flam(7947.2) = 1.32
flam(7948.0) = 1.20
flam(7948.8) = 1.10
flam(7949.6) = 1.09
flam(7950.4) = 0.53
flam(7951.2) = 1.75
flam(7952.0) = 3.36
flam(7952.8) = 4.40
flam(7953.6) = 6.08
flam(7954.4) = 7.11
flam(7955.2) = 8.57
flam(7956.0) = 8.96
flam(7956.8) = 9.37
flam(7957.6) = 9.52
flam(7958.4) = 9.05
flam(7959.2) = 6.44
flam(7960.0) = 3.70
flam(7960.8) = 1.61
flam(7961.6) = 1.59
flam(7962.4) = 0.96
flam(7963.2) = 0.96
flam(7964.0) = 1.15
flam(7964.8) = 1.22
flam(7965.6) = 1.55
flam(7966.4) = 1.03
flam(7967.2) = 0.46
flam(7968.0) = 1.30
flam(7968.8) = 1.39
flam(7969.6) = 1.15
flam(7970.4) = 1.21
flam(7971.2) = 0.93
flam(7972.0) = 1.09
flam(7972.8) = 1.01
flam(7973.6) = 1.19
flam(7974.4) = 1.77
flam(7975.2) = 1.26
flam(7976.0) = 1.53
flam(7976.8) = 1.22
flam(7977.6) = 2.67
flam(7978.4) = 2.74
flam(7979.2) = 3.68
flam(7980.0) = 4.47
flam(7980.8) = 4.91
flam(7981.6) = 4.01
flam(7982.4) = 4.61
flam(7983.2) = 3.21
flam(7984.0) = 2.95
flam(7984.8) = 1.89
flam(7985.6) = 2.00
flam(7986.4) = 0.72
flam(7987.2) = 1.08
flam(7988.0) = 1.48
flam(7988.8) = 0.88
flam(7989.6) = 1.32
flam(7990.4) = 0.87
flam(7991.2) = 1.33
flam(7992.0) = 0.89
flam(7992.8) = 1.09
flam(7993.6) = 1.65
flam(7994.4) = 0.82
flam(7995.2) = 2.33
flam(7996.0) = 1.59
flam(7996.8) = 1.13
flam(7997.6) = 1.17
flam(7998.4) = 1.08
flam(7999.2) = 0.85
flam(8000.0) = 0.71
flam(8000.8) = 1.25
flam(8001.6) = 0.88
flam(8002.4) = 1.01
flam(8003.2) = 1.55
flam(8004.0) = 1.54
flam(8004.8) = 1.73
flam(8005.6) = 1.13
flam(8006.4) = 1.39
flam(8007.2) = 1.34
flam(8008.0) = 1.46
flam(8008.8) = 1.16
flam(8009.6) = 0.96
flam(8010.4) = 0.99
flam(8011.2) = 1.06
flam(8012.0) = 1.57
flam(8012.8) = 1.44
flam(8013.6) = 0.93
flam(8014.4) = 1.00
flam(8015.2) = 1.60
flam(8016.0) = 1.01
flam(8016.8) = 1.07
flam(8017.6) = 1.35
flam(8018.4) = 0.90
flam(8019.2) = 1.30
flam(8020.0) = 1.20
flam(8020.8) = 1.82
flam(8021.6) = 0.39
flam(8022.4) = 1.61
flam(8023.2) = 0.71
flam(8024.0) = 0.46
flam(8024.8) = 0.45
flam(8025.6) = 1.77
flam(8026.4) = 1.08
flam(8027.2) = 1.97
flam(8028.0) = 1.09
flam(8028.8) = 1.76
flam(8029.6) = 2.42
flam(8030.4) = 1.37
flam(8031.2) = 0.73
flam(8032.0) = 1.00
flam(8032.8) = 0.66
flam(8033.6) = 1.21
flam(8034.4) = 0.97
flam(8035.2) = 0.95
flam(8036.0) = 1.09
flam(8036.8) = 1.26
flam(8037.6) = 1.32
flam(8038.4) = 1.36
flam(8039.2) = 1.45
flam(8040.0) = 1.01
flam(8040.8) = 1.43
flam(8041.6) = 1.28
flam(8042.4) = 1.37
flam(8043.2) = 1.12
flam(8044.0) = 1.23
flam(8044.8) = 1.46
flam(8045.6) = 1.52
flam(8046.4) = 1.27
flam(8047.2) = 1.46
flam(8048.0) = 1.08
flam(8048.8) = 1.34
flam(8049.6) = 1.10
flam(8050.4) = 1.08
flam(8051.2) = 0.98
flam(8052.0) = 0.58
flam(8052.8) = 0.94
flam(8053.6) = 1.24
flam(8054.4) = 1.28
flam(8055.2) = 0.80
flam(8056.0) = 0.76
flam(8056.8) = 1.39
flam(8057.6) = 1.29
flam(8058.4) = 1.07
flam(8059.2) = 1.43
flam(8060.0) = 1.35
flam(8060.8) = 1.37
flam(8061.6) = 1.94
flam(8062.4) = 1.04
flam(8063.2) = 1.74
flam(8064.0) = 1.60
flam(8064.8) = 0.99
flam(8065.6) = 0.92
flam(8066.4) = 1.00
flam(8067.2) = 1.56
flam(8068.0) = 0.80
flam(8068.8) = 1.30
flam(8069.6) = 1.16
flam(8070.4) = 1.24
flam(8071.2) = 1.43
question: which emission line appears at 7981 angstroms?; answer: [N II]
